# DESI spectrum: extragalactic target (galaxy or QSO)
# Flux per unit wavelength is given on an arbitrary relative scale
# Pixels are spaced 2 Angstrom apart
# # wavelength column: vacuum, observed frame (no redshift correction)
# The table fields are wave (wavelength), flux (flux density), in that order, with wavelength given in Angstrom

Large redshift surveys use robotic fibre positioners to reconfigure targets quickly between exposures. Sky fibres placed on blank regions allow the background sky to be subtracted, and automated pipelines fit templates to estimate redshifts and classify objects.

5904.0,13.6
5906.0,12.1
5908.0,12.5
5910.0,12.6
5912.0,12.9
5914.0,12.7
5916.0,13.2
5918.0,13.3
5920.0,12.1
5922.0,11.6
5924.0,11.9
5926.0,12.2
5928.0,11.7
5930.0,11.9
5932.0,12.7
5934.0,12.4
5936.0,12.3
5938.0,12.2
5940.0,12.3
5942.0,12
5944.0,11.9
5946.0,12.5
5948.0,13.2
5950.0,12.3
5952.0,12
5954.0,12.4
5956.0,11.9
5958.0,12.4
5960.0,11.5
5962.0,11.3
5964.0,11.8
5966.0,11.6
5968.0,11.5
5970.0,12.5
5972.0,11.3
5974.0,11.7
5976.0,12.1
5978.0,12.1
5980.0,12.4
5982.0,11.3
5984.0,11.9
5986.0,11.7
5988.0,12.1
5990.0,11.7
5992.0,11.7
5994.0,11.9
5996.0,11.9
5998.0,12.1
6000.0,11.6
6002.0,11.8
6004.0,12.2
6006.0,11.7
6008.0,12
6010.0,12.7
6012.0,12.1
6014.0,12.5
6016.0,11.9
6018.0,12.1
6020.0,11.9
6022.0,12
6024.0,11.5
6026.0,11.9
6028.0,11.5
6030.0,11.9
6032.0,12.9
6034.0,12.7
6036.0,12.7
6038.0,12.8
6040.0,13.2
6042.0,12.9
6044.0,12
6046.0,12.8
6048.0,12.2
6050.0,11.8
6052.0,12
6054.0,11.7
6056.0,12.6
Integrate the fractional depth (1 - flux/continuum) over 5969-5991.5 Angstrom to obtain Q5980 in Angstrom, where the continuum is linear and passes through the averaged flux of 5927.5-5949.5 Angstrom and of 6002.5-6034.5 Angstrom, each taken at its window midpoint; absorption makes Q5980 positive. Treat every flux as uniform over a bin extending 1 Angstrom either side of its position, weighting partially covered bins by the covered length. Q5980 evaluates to 0.5 Angstrom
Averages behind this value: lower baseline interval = 12.3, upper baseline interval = 12.1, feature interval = 11.9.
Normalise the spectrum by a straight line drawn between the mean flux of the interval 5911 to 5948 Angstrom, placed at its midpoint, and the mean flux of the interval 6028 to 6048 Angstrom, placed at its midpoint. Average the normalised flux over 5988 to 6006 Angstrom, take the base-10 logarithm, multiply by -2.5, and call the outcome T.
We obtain 0.06 mag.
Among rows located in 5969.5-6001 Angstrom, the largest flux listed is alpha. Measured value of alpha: 12.5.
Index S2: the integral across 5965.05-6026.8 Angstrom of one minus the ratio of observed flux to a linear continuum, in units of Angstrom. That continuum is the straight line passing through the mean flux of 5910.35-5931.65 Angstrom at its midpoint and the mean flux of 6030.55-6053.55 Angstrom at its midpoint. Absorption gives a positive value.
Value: 2.7 Angstrom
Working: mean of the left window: 12.4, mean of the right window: 12.5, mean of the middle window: 11.9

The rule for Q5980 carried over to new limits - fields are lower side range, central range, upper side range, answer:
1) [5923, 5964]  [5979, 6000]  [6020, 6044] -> 0.66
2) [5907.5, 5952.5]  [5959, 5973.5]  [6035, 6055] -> 0.86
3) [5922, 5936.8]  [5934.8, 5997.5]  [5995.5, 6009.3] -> 0.18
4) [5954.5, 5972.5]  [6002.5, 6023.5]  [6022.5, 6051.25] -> 0.12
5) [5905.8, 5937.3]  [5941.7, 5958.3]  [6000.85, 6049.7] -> 0.07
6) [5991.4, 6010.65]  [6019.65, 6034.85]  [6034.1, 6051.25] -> 0.36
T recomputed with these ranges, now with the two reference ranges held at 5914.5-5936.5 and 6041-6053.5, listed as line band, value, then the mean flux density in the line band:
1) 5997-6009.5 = 0.03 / 11.9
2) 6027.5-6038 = -0.01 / 12.4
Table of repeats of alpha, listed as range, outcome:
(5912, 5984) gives 13.3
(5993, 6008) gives 12.2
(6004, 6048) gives 13.2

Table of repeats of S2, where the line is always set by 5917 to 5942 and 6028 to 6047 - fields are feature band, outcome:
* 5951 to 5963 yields 0.4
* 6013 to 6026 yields 0.6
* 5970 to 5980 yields 0.4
